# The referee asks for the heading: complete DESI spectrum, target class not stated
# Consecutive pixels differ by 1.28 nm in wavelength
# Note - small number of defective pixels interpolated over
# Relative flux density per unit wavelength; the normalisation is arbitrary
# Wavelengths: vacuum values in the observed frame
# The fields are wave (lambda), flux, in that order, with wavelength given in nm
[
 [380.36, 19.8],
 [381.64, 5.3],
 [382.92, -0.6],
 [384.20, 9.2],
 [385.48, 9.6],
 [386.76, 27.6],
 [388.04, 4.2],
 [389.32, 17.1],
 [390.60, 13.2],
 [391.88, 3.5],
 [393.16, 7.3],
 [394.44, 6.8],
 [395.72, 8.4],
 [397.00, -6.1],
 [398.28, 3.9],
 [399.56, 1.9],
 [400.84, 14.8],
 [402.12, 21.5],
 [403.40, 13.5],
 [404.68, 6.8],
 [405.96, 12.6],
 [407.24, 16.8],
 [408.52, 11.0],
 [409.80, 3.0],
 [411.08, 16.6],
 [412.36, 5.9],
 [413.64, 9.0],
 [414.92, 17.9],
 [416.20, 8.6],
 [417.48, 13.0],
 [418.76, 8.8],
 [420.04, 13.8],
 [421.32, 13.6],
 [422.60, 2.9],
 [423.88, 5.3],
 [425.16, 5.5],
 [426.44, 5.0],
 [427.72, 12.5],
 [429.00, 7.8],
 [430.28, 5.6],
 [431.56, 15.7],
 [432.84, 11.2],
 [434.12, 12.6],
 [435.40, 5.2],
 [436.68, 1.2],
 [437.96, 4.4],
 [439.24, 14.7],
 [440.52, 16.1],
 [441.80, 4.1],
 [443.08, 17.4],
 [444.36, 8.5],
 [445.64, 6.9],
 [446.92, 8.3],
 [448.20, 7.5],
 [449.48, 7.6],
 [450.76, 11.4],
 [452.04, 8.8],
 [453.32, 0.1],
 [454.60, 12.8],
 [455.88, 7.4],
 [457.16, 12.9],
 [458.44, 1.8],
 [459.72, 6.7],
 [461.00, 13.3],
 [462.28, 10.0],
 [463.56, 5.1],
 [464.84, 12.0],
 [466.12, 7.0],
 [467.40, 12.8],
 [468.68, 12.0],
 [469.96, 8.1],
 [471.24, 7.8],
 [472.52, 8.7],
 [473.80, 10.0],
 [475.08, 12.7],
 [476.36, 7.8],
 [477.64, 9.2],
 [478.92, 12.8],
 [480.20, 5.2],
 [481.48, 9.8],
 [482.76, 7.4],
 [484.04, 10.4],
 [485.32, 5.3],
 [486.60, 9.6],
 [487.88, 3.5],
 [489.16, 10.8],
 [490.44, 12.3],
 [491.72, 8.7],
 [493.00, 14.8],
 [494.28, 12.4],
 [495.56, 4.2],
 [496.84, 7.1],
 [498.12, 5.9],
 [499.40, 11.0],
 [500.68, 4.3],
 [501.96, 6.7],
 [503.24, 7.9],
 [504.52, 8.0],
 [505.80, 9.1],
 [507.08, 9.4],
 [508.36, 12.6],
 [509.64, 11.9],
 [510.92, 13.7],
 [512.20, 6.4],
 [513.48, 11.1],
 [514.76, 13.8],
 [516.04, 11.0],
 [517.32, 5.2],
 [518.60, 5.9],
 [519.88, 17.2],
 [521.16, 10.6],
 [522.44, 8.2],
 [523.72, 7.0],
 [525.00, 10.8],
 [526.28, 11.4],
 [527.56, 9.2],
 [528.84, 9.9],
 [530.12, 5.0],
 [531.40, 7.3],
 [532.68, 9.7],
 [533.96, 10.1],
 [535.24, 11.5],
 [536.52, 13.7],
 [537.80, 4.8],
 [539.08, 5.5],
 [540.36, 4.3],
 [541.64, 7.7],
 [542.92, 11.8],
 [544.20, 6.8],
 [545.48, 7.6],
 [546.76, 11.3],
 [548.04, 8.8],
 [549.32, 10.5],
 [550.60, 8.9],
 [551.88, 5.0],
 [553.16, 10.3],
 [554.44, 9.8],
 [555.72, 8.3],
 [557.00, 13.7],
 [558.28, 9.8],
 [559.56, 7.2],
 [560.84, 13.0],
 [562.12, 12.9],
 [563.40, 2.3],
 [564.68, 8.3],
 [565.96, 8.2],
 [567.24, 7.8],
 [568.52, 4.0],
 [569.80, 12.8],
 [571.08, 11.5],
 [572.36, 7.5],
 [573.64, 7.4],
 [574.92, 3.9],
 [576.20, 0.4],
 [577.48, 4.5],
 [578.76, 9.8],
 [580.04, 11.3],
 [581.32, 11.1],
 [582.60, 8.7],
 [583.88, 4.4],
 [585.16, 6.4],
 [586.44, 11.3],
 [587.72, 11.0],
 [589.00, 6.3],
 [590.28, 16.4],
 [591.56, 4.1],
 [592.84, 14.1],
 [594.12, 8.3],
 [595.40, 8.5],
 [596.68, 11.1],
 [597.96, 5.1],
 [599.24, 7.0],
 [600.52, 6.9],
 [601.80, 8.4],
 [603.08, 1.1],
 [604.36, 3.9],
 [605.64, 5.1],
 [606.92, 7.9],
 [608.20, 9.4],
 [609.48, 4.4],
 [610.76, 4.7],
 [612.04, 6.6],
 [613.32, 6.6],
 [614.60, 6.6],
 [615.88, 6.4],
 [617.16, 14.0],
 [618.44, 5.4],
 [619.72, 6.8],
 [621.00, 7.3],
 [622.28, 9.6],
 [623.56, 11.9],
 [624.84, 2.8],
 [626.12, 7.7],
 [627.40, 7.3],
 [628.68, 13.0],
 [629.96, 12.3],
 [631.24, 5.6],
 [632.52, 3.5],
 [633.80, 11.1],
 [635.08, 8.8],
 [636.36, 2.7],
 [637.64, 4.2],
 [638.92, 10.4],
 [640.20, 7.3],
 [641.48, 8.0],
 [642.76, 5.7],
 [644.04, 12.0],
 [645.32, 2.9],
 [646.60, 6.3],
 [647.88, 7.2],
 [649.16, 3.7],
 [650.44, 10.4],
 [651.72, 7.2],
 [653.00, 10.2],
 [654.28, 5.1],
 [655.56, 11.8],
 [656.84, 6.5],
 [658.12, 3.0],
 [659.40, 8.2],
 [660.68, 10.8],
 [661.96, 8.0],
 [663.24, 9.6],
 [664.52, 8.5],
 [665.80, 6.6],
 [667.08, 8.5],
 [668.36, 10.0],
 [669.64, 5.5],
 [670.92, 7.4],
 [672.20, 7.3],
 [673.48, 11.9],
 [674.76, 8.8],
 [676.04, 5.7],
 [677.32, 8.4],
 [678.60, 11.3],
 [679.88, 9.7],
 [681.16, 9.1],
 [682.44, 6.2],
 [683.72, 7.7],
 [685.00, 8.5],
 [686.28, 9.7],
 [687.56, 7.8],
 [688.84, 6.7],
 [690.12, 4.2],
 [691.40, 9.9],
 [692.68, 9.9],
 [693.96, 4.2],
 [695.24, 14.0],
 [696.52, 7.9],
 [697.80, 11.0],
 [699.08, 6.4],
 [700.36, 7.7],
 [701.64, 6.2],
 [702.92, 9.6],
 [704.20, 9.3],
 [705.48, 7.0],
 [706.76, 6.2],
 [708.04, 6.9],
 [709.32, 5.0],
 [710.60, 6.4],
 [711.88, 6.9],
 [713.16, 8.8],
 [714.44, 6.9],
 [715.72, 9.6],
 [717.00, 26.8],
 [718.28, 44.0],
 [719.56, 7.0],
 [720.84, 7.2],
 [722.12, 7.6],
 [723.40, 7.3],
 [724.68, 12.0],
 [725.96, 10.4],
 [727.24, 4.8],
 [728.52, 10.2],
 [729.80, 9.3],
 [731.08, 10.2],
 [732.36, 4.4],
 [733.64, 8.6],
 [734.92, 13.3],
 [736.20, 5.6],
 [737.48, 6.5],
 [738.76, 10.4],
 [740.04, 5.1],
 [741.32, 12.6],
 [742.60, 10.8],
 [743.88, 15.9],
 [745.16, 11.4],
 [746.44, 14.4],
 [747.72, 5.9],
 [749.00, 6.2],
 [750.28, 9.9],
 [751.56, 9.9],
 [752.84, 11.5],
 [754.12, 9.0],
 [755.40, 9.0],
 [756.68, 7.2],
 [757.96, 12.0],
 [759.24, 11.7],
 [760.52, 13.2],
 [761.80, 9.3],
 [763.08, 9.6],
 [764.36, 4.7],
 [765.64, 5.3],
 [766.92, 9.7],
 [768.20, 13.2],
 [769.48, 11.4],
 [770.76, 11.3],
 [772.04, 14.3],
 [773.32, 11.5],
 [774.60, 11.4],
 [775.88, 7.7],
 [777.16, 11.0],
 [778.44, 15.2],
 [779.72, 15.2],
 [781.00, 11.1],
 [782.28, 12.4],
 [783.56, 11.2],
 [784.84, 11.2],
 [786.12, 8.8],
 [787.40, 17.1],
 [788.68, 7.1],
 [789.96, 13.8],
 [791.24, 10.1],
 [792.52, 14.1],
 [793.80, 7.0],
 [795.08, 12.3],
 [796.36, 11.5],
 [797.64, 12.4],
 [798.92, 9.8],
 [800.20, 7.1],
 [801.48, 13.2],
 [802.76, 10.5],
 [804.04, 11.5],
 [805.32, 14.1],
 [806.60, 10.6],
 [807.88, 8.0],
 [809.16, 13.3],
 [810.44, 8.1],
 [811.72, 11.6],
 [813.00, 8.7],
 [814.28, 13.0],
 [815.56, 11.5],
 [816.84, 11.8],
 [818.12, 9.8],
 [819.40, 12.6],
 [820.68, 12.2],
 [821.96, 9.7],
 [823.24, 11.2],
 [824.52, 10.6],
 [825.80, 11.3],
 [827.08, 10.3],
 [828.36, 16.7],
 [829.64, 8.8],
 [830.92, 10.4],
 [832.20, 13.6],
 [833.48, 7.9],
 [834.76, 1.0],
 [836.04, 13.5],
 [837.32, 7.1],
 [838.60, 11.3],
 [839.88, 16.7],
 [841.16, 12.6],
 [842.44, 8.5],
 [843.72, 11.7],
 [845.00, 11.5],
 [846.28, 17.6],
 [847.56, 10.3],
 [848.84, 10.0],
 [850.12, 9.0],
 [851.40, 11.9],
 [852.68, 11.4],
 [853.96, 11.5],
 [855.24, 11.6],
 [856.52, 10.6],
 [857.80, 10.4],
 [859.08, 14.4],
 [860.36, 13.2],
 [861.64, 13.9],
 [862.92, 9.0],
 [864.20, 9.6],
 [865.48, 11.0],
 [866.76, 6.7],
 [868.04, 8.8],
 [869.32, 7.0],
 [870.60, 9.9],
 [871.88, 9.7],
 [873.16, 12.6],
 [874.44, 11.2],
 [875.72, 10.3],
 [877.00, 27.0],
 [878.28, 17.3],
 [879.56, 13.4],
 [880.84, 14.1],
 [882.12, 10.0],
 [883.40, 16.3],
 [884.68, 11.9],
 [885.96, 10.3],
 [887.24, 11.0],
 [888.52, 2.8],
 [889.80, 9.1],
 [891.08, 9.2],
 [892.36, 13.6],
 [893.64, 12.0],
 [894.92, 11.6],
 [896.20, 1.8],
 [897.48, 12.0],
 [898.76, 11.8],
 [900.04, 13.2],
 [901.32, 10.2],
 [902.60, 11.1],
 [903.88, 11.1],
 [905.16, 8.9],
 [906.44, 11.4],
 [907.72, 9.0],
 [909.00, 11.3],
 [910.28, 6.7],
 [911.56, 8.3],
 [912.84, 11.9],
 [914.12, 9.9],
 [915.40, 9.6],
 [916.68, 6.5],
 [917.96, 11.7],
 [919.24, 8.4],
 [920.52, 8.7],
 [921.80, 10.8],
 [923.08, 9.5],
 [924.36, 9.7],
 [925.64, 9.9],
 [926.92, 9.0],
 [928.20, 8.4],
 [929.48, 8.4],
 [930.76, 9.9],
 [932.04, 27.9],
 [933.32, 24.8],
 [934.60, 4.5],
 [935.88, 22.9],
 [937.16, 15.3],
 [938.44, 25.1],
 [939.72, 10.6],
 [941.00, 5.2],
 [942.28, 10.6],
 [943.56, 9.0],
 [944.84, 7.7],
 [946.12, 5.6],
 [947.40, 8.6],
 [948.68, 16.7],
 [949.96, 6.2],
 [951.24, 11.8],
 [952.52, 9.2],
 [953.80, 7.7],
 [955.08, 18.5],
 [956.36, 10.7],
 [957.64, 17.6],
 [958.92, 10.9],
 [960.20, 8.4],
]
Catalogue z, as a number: 0.93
